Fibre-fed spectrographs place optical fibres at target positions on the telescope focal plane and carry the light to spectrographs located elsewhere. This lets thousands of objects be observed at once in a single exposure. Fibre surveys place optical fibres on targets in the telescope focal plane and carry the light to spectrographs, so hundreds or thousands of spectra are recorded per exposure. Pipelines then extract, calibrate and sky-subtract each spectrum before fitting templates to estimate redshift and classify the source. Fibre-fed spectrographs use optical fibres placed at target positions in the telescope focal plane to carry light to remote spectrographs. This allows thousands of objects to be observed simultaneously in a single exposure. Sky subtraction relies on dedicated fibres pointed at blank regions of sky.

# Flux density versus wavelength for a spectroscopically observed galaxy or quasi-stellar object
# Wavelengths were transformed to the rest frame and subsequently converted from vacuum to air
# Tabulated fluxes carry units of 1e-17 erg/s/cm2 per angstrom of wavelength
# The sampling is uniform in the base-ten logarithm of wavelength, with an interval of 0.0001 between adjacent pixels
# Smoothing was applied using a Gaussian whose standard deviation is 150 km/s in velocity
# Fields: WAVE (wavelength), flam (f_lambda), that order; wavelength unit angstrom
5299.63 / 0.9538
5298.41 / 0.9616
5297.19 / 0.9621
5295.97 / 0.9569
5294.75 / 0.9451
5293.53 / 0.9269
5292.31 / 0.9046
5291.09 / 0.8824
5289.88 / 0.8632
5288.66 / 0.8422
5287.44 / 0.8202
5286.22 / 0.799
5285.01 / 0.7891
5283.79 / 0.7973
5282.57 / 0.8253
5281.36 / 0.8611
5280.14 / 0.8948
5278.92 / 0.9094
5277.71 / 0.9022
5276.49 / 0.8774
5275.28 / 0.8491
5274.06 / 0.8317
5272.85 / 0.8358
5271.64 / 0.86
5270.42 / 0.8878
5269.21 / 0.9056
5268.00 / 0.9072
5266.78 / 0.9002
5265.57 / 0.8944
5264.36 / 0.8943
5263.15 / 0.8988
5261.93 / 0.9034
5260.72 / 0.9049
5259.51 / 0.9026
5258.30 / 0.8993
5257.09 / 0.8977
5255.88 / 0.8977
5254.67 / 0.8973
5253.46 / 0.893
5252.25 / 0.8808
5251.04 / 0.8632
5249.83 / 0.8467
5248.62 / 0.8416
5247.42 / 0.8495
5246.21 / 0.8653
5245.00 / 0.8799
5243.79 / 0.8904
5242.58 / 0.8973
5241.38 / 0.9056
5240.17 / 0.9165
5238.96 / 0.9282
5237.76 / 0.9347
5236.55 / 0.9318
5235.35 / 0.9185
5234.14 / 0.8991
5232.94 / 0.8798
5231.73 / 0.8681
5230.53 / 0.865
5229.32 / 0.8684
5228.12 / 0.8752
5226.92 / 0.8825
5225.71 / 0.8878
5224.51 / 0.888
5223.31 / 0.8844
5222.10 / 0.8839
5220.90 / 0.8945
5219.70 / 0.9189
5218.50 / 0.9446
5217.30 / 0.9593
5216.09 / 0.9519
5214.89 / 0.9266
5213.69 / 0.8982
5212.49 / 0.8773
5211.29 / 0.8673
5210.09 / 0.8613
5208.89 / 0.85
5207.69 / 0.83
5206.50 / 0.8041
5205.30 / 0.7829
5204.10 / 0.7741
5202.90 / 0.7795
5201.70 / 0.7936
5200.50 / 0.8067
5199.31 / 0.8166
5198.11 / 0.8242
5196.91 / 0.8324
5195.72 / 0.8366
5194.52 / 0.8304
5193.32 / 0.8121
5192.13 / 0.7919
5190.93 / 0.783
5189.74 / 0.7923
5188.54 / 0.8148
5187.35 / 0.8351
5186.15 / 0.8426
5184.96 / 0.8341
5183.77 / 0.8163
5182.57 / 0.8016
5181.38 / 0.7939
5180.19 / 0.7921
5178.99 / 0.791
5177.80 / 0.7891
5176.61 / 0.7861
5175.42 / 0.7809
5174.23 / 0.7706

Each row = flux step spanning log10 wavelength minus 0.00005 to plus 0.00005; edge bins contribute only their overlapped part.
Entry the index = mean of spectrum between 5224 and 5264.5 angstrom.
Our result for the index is 0.89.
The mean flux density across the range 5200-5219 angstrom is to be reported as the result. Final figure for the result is 0.856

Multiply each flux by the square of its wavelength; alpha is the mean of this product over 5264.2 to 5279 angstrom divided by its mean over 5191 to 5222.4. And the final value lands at 1.06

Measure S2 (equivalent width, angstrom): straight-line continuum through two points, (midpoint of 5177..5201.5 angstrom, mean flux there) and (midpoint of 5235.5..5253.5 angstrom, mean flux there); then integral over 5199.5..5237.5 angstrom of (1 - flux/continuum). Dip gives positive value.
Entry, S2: -0.9 angstrom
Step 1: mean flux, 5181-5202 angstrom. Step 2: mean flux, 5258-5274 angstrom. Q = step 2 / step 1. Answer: 1.09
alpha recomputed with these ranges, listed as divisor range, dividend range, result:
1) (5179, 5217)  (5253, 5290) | 1.08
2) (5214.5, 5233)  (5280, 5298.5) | 1.00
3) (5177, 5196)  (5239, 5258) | 1.12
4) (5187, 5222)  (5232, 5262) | 1.07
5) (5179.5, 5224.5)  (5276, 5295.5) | 1.06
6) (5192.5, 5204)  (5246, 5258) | 1.10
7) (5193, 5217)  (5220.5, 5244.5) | 1.08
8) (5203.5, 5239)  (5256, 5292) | 1.00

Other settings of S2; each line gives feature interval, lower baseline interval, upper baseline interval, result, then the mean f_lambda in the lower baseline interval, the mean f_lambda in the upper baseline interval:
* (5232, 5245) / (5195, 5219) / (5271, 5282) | -0.7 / 0.85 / 0.869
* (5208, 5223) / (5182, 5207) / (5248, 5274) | -1.2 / 0.81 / 0.885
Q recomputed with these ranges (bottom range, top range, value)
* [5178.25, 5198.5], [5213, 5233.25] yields 1.11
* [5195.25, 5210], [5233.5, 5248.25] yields 1.11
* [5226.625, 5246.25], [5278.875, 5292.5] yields 0.94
